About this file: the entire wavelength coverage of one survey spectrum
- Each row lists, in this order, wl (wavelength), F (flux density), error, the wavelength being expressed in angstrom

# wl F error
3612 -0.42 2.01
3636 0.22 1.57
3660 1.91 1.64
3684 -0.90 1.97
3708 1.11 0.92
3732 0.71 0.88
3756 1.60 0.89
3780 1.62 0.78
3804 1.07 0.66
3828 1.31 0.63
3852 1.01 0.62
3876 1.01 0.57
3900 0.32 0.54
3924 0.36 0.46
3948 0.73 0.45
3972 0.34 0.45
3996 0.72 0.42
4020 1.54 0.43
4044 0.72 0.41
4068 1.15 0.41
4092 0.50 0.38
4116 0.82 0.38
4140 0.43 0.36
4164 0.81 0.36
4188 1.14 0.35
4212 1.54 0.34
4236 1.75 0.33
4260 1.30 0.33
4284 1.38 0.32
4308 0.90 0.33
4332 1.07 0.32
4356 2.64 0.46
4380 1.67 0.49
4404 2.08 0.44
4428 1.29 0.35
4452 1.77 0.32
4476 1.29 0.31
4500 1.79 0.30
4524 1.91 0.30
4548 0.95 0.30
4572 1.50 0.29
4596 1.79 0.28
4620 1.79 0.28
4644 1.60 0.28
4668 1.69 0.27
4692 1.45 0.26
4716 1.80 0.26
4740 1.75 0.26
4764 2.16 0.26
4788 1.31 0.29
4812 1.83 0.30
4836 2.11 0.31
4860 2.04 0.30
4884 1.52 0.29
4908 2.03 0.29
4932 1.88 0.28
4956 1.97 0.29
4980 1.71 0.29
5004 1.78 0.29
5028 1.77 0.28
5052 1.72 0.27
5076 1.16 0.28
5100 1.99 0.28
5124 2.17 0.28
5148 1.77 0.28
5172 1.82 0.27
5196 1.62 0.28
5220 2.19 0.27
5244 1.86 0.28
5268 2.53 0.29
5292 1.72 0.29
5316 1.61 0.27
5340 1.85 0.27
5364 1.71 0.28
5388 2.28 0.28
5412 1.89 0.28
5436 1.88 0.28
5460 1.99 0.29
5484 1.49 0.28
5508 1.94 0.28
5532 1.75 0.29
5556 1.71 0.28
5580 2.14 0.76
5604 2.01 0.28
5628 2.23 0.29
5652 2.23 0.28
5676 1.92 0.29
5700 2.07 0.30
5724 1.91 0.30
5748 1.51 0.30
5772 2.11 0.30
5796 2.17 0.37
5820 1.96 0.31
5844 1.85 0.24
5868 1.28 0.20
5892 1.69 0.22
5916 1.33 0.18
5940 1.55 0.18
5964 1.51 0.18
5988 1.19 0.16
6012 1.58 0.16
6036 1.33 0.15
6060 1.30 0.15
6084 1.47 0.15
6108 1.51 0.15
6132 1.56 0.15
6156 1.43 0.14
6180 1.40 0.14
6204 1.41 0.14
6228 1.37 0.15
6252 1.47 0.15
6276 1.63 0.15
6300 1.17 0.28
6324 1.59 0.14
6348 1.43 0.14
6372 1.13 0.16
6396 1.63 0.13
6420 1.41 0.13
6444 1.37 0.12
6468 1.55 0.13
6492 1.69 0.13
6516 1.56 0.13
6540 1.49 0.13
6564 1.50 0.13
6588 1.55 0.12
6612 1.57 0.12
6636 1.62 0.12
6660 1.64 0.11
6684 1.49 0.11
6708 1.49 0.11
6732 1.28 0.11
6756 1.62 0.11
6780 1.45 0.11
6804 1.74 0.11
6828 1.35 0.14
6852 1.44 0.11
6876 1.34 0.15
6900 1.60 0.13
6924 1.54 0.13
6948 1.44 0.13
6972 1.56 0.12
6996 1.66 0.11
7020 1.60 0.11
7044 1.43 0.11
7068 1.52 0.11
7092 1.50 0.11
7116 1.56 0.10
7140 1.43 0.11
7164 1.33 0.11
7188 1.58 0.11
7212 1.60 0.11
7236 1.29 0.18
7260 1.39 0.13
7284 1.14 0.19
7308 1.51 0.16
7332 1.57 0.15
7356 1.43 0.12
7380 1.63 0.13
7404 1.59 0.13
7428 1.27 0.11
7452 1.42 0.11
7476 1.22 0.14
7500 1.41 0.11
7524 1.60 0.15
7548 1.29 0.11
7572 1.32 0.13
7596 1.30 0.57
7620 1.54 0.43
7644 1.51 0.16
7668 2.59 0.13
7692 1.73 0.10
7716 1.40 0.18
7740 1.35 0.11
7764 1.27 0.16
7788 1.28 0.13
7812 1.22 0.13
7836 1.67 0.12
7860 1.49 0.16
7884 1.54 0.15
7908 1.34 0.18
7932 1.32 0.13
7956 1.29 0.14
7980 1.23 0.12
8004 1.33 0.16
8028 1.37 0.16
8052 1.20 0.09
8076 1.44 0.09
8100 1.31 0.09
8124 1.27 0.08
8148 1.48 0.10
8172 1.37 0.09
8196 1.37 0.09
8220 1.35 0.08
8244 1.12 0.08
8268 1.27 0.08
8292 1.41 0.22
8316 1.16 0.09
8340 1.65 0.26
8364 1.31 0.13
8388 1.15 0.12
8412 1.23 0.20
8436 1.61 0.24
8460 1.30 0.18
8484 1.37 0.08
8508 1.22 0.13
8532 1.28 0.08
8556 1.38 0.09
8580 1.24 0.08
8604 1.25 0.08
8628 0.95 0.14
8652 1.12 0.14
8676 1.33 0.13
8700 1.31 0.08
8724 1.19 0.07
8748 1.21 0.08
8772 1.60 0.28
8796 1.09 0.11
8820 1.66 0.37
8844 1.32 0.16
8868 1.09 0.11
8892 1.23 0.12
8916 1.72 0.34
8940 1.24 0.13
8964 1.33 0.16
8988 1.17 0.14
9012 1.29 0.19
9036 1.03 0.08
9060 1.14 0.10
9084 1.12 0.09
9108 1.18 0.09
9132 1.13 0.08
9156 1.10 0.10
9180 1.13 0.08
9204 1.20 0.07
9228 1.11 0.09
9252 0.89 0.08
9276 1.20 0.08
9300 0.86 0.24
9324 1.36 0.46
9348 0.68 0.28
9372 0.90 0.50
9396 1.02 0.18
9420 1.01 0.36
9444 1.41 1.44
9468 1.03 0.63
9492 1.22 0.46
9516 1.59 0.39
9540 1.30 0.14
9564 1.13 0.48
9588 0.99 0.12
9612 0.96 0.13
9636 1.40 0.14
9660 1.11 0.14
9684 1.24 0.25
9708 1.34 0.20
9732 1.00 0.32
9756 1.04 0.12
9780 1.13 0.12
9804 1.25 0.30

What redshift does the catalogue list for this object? 0.167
